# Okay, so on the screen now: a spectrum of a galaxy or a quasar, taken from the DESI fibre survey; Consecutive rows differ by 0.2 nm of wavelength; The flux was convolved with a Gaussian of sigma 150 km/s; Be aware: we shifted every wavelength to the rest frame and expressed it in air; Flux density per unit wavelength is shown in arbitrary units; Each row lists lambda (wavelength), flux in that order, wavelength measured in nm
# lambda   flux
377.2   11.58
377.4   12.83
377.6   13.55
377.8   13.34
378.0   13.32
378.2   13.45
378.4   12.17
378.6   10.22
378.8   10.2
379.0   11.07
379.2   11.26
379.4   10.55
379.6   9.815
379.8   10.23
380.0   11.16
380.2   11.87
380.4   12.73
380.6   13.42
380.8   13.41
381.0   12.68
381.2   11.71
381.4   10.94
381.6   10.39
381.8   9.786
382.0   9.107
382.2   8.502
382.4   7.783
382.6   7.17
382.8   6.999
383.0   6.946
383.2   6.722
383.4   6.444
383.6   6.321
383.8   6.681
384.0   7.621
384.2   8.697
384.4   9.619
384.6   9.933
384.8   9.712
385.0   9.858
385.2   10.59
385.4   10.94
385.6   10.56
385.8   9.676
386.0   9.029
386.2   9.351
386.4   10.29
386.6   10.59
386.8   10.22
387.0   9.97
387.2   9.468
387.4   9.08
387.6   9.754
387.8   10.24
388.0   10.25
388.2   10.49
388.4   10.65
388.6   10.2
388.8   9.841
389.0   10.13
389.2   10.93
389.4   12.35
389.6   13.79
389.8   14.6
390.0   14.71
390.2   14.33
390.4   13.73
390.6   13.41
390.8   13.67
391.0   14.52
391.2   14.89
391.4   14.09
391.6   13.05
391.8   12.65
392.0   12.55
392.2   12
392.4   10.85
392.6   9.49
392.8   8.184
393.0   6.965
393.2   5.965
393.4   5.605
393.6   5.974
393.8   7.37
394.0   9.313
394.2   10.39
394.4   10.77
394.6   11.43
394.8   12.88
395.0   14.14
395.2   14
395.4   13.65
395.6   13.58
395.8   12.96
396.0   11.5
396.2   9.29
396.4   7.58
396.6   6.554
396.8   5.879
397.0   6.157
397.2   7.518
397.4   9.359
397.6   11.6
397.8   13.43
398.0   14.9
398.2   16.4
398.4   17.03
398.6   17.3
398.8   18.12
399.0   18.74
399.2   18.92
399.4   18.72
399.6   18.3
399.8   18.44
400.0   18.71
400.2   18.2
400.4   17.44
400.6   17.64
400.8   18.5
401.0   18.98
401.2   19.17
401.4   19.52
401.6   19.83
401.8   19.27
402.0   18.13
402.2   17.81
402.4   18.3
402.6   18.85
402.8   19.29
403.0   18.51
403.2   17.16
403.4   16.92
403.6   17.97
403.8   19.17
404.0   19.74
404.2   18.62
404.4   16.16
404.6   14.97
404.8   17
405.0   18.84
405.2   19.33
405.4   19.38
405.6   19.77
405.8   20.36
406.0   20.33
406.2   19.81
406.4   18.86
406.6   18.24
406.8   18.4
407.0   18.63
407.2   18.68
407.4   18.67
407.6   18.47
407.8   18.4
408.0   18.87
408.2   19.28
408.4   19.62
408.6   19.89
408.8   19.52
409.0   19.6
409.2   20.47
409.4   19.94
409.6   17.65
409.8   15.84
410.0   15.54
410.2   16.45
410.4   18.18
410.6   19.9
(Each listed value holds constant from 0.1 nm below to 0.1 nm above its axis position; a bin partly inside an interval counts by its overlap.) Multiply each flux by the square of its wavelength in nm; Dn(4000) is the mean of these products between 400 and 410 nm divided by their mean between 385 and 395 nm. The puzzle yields 1.85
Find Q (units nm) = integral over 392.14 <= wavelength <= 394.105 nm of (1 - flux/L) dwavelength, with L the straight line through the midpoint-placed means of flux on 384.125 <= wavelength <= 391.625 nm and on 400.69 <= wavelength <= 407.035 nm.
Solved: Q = 0.80 nm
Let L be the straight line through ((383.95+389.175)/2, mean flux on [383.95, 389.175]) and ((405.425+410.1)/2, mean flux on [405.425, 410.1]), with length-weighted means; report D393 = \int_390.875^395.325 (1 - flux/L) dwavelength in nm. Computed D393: 0.640 nm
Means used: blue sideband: 9.91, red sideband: 18.9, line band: 10.8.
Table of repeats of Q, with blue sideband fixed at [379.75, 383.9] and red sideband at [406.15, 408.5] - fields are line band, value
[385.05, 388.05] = 0.34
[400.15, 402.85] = -0.31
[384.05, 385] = 0.10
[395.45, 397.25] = 0.68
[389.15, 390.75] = -0.13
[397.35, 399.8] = -0.10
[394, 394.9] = 0.19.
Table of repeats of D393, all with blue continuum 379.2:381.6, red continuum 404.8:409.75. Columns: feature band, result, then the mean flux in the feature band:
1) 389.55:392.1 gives 0.12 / 13.8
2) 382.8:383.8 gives 0.46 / 6.65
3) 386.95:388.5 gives 0.42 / 9.99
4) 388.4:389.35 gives 0.24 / 10.4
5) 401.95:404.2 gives -0.05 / 18.4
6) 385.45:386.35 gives 0.23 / 9.76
